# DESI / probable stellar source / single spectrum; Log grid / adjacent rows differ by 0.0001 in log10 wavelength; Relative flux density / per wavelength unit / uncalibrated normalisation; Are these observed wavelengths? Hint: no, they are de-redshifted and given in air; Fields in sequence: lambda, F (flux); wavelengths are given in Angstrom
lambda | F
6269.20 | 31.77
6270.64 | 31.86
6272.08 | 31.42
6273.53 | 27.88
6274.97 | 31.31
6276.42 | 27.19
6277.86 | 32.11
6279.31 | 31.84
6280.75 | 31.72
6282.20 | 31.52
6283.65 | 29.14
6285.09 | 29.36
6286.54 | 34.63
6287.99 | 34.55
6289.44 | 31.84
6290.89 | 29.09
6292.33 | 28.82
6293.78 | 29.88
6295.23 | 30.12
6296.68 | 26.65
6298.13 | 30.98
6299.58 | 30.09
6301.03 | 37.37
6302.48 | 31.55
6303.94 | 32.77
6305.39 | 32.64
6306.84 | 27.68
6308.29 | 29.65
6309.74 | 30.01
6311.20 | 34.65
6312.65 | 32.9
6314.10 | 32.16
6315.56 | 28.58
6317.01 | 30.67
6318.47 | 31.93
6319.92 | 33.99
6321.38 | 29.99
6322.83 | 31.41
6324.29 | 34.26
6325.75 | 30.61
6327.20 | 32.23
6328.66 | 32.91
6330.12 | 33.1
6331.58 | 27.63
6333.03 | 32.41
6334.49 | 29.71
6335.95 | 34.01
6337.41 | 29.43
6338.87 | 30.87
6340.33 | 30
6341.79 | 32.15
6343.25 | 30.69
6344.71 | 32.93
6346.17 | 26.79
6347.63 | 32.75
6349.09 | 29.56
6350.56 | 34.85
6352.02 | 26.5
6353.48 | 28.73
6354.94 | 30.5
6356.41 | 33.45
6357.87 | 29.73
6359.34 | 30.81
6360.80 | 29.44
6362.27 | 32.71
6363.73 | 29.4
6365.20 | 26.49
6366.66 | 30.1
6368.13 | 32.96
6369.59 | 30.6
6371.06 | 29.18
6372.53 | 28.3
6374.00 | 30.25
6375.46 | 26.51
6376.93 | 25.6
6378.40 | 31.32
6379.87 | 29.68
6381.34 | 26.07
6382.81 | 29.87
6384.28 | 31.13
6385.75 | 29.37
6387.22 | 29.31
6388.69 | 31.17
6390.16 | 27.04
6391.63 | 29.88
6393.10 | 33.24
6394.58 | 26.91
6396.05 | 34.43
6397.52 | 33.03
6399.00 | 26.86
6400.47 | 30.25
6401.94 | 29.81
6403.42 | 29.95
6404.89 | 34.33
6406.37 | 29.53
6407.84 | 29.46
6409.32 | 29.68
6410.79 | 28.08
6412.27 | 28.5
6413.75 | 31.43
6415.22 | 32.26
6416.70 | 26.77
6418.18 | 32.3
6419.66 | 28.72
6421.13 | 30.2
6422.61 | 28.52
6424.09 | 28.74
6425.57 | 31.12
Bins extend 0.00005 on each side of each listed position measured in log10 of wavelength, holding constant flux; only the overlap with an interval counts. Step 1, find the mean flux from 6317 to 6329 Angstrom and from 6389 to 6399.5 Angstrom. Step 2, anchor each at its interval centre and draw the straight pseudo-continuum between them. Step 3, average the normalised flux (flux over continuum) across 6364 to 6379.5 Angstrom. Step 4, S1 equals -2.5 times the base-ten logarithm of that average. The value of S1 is 0.06 mag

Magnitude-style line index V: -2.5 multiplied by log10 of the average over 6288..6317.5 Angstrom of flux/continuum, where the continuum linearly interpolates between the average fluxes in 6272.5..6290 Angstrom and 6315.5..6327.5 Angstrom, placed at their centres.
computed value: 0.01 mag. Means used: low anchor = 31.1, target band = 31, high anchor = 31.7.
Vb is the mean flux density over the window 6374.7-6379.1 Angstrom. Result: 27.8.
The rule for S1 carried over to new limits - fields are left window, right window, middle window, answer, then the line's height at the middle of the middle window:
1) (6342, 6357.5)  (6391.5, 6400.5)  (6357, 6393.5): 0.04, 30.7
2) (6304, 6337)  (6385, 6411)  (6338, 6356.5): 0.01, 31.1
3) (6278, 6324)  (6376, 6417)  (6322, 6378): 0.00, 30.5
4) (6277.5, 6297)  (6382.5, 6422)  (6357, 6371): 0.00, 30.4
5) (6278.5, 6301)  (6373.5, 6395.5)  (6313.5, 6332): -0.04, 30.3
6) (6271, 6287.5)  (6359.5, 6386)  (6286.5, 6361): -0.04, 30.2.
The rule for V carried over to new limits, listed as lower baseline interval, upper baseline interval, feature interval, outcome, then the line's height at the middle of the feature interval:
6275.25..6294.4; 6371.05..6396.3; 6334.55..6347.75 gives -0.033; 30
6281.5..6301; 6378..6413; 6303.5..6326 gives -0.032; 30.6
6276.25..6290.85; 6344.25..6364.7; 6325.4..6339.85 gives -0.018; 30.8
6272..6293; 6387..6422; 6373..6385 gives 0.055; 30.3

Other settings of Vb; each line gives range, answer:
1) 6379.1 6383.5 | 28.5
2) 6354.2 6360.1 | 31.1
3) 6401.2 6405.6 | 31.4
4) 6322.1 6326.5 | 32.1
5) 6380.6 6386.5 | 29.1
